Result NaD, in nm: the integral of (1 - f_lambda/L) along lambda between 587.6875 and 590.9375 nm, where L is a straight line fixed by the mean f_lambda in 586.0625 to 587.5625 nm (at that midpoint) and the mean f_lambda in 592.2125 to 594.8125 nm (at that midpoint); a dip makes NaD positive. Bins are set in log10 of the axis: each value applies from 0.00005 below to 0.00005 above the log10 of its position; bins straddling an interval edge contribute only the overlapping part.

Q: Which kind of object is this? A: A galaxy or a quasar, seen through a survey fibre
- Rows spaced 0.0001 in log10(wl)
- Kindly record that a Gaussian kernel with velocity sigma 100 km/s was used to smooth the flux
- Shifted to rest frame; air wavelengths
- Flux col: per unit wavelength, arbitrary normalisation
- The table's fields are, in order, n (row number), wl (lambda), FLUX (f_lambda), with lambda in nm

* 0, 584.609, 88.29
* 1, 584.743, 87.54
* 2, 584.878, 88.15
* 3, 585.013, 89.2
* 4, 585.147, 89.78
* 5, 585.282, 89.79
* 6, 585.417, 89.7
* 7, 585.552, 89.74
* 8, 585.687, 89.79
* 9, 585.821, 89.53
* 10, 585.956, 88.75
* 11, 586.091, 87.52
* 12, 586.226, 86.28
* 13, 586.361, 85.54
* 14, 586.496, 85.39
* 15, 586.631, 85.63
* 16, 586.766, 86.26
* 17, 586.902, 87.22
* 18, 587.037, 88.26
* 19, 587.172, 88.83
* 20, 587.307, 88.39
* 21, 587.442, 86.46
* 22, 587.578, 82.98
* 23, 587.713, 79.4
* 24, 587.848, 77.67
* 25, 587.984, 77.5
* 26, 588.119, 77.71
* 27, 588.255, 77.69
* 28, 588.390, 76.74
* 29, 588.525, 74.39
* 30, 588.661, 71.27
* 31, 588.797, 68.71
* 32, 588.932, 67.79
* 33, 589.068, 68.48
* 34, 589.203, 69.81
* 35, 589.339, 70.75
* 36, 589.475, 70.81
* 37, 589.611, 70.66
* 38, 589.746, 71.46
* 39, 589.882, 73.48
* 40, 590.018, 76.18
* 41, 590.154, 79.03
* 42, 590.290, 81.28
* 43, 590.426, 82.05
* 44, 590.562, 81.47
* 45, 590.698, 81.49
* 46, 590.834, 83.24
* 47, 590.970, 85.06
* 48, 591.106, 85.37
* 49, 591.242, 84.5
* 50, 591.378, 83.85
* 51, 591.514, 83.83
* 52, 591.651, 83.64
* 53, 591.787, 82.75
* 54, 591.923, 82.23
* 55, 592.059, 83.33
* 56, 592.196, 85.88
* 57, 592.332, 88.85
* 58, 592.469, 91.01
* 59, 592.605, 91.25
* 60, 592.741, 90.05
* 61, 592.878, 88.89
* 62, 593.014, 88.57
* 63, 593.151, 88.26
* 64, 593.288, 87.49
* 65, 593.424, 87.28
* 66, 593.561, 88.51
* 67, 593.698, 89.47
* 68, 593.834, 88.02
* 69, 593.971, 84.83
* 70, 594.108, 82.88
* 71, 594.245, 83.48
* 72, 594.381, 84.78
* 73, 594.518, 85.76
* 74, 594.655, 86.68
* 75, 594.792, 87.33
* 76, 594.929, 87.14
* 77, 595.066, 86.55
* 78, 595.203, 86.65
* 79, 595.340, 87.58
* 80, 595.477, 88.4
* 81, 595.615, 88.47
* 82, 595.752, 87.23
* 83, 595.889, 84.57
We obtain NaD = 0.432 nm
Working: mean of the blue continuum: 86.7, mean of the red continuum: 87.5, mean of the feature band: 75.4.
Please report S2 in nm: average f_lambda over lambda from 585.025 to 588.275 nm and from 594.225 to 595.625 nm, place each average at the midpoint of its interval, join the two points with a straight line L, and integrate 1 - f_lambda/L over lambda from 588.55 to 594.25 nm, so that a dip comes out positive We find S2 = 0.31 nm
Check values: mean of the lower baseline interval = 85.8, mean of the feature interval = 81.5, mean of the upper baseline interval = 86.6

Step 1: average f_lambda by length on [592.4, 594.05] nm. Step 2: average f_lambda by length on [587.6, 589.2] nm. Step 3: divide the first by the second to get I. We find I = 1.19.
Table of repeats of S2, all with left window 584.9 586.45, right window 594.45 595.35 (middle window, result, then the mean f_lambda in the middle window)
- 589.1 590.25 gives 0.20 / 72.8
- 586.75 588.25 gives 0.08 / 83.3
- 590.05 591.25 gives 0.07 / 82.3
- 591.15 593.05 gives 0.02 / 86.3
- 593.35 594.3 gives 0.01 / 86.4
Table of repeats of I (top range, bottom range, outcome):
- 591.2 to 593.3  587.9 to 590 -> 1.19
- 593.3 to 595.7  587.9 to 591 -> 1.15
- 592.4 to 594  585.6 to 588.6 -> 1.06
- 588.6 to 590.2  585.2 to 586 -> 0.80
